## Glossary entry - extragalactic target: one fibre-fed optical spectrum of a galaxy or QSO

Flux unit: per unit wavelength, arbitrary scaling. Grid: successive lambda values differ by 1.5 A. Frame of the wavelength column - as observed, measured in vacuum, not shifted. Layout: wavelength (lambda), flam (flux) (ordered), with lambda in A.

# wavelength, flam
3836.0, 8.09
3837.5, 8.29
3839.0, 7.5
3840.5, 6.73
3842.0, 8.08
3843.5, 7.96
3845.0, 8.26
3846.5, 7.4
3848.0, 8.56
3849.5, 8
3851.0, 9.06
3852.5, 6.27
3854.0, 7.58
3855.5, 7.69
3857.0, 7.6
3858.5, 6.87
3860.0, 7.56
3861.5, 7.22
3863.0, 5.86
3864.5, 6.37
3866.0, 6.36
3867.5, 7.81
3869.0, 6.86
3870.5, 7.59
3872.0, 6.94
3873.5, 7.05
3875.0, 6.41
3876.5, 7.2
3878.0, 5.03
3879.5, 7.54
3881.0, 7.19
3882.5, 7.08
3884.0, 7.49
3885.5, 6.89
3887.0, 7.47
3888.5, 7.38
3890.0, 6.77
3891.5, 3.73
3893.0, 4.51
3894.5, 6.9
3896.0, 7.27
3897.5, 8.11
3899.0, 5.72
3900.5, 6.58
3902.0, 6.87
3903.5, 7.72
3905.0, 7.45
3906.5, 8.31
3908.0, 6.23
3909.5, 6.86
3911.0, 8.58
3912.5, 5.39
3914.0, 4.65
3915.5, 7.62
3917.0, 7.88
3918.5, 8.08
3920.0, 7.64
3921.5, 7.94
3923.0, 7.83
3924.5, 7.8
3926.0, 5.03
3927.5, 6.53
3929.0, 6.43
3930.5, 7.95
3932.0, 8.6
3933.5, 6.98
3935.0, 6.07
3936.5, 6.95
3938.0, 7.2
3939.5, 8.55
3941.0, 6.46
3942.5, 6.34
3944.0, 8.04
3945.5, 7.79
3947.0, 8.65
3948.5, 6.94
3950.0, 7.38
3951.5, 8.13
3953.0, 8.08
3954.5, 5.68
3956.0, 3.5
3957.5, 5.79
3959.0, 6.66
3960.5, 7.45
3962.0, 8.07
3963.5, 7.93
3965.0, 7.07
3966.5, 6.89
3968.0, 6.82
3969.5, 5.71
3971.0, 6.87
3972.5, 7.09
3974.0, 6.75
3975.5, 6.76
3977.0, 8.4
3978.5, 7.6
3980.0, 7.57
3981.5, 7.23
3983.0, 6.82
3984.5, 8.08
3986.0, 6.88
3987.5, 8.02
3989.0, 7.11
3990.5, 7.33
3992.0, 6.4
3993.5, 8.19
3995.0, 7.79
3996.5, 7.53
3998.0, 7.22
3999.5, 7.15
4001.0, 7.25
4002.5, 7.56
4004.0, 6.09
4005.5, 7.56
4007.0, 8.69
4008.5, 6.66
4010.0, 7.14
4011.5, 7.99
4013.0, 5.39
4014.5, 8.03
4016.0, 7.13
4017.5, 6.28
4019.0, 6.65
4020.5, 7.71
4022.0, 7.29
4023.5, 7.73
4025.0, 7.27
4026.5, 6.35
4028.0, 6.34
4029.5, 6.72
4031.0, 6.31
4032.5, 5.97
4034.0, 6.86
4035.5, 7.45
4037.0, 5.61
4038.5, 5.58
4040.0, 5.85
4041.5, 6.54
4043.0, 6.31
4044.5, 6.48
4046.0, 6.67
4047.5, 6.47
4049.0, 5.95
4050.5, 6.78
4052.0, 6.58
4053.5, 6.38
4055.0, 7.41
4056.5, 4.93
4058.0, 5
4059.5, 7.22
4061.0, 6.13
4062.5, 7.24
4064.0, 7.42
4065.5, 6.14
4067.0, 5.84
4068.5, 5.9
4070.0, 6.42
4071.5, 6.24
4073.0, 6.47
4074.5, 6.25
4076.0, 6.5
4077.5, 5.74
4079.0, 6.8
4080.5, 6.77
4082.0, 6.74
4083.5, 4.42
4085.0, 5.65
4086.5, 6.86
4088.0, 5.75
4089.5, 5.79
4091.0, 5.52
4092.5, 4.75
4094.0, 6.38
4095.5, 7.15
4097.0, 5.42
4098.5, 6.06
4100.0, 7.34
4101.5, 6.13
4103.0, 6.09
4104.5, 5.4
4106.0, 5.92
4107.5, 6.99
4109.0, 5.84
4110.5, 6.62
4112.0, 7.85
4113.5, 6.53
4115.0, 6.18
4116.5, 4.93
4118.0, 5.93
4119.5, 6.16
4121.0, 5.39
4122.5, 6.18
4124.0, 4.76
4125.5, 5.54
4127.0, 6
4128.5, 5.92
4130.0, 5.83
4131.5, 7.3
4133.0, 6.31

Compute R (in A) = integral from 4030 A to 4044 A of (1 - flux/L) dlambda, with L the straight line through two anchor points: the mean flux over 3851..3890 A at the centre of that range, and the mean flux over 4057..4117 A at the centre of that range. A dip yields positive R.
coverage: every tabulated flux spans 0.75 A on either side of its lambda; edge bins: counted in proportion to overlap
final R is 0.3 A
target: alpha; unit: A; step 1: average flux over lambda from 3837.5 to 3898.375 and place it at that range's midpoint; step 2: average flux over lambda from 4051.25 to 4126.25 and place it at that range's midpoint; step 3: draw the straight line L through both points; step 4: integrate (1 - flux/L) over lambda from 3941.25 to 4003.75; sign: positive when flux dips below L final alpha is -4.8 A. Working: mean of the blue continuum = 7.12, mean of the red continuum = 6.15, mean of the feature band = 7.17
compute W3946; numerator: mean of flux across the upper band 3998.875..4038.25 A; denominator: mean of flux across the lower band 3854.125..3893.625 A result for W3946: 1.0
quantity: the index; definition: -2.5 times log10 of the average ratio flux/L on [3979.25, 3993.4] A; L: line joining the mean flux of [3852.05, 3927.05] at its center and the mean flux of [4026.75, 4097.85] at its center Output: -0.12 mag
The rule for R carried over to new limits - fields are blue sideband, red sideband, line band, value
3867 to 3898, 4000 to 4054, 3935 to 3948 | -1.2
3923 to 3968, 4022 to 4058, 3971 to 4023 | -4.2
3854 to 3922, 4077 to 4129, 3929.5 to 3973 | -2.7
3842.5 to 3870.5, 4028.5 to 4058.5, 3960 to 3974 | -0.7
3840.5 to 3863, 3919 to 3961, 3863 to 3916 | 4.4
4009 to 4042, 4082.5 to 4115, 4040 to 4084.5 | 0.7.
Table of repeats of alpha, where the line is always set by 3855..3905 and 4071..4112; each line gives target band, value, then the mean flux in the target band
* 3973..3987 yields -1.8 A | 7.35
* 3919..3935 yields -1.3 A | 7.23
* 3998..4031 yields -3.4 A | 7.08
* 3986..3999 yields -1.9 A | 7.41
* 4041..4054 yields -0.3 A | 6.46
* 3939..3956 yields -1.6 A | 7.27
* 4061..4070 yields -0.3 A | 6.47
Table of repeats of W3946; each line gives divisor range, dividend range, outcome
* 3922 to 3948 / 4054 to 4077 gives 0.87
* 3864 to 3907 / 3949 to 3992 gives 1.03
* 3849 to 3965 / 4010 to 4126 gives 0.90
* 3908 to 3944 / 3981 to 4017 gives 1.03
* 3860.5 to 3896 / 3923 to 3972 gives 1.05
